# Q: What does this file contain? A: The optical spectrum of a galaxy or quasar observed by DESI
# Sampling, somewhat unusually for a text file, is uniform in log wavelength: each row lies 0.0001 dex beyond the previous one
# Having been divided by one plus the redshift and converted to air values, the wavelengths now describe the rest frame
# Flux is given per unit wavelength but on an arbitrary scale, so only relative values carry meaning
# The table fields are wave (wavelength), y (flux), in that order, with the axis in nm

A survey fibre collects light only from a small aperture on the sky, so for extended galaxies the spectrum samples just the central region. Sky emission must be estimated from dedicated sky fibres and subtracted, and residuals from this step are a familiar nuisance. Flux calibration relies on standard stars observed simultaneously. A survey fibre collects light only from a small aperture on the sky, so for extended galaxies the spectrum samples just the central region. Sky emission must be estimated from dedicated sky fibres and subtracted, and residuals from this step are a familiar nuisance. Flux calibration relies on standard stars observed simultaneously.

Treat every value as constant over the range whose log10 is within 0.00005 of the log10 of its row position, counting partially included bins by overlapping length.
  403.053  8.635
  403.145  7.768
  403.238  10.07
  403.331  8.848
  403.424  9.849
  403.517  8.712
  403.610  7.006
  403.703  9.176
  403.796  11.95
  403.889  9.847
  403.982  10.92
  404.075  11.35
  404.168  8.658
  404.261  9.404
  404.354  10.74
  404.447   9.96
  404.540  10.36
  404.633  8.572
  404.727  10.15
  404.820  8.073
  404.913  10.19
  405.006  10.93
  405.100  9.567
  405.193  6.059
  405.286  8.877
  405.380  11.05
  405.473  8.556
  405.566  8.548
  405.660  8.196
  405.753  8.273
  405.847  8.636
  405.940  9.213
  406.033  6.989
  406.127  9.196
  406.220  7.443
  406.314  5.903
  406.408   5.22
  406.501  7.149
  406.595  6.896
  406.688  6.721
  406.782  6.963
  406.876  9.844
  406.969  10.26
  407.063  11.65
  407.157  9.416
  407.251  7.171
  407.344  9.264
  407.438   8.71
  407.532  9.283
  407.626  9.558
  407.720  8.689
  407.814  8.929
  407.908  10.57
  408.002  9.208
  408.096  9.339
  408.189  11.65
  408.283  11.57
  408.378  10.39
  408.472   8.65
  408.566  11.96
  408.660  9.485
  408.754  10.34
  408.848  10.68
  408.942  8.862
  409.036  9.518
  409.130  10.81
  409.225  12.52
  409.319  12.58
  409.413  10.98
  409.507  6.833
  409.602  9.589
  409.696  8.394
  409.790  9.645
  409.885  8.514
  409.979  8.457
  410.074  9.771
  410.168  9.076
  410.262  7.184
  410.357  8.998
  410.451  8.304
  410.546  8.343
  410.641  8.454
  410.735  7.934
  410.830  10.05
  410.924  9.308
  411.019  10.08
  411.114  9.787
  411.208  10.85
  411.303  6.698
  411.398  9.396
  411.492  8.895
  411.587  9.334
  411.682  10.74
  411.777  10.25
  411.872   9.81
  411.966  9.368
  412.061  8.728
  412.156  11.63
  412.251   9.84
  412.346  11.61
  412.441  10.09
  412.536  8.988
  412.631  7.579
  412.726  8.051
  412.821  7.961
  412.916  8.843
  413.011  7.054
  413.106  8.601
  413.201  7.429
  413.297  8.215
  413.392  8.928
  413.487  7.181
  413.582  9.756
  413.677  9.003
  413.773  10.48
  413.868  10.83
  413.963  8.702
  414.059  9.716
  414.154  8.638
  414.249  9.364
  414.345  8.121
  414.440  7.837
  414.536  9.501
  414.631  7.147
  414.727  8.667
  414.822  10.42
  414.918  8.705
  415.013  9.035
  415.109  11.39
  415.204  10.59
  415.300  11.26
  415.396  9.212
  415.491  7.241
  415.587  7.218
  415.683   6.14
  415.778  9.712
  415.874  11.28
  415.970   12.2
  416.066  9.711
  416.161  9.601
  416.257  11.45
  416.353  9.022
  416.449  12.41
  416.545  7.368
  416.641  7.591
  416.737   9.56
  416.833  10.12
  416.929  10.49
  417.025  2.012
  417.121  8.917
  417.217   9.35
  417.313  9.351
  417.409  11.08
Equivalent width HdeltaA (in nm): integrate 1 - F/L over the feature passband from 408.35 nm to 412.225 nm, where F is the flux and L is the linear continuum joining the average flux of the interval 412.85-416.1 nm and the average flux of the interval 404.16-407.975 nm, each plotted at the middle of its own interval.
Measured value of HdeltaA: -0.27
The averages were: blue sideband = 8.78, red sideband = 9.05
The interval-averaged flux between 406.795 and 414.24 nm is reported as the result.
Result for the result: 9.4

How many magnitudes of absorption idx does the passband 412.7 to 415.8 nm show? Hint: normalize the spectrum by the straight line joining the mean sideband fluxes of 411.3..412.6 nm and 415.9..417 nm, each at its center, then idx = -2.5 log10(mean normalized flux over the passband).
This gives 0.113 mag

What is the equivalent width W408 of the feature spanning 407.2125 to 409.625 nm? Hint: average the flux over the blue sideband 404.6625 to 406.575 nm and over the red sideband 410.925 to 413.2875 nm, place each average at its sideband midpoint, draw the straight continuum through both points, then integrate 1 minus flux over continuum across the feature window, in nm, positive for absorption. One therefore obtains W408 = -0.32 nm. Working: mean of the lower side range 8.39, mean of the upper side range 9.22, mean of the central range 9.9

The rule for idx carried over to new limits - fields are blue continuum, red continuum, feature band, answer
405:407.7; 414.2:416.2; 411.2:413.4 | -0.013 mag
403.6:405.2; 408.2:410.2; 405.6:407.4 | 0.208 mag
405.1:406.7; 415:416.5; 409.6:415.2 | 0.012 mag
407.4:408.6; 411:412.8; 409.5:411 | 0.109 mag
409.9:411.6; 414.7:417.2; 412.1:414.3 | 0.004 mag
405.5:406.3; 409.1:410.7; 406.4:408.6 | -0.063 mag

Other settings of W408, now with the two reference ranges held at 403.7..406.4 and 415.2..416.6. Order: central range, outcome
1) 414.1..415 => 0.08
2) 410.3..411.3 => 0.03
